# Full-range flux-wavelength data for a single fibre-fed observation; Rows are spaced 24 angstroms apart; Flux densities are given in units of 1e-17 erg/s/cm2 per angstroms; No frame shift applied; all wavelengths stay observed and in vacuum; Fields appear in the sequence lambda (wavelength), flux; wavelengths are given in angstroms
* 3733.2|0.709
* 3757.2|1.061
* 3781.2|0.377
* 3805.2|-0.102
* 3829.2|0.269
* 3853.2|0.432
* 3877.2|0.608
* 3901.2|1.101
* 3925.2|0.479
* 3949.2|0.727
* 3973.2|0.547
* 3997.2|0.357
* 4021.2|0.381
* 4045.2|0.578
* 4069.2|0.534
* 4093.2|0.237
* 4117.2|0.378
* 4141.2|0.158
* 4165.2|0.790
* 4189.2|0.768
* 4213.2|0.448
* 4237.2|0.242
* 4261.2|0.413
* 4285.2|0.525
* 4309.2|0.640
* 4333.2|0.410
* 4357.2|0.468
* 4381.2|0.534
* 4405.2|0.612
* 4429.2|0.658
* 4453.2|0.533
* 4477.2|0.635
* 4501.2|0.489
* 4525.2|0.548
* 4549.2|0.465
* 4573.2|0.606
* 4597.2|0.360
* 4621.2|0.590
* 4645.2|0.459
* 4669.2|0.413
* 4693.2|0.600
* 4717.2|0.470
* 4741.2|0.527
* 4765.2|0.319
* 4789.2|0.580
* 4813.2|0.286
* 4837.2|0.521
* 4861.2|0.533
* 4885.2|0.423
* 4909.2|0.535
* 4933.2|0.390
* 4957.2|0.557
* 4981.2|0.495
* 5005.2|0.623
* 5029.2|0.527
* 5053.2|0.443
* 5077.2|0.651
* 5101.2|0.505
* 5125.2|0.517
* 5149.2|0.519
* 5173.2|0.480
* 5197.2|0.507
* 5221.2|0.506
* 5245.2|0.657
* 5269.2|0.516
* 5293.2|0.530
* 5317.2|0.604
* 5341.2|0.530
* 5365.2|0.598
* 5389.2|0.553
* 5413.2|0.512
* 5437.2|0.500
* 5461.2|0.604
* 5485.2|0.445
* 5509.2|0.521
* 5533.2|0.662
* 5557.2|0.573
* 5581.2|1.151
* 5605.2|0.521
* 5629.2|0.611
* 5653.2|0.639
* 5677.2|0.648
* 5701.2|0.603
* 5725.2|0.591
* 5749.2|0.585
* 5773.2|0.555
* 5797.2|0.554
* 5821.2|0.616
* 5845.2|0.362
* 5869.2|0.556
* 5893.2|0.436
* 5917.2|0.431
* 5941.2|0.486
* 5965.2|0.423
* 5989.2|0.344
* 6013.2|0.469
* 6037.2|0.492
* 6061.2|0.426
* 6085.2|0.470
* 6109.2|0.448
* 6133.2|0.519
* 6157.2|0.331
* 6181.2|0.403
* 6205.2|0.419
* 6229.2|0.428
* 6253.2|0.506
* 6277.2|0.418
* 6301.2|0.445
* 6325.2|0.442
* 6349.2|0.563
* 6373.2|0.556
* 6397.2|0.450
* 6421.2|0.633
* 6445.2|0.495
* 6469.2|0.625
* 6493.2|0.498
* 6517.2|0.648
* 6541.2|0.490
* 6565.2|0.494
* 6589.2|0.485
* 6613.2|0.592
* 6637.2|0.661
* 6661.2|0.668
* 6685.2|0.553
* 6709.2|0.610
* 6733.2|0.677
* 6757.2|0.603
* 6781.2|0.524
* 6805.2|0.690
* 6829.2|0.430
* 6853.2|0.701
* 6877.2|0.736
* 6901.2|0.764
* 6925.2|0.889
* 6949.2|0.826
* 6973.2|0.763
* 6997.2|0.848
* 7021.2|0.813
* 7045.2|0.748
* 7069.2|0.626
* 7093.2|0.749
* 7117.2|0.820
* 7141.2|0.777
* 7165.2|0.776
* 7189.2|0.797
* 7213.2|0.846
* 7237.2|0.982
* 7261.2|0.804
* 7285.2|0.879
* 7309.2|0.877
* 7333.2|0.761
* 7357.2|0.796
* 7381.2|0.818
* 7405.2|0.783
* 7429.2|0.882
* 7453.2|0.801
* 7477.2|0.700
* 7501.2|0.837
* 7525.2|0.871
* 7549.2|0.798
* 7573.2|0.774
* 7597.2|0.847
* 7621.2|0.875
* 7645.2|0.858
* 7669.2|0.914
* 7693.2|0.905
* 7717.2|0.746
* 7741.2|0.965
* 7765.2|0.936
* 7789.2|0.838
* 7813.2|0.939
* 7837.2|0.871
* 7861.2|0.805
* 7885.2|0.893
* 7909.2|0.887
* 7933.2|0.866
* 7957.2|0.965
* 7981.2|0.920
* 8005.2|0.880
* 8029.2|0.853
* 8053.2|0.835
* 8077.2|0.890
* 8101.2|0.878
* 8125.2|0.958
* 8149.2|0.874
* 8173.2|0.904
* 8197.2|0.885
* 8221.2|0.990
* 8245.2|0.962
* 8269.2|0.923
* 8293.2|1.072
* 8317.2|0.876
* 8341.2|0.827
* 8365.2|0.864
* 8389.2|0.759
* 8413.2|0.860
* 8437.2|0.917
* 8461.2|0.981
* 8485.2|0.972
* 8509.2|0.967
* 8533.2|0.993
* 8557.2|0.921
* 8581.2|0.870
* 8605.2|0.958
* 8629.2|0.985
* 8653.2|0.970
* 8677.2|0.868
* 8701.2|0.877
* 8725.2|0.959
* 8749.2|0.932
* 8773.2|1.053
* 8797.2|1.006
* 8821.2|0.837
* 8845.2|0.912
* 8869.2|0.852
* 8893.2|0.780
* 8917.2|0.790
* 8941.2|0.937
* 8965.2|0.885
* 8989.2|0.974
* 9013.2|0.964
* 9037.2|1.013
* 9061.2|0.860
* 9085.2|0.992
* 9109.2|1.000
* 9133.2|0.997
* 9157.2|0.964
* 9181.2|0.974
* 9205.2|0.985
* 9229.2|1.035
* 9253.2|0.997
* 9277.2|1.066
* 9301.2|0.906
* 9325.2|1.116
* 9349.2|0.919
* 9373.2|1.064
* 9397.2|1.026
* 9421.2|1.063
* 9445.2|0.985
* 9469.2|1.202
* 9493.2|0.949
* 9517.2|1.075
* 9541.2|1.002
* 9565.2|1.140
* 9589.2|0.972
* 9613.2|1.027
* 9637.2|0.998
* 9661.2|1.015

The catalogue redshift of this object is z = 0.72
